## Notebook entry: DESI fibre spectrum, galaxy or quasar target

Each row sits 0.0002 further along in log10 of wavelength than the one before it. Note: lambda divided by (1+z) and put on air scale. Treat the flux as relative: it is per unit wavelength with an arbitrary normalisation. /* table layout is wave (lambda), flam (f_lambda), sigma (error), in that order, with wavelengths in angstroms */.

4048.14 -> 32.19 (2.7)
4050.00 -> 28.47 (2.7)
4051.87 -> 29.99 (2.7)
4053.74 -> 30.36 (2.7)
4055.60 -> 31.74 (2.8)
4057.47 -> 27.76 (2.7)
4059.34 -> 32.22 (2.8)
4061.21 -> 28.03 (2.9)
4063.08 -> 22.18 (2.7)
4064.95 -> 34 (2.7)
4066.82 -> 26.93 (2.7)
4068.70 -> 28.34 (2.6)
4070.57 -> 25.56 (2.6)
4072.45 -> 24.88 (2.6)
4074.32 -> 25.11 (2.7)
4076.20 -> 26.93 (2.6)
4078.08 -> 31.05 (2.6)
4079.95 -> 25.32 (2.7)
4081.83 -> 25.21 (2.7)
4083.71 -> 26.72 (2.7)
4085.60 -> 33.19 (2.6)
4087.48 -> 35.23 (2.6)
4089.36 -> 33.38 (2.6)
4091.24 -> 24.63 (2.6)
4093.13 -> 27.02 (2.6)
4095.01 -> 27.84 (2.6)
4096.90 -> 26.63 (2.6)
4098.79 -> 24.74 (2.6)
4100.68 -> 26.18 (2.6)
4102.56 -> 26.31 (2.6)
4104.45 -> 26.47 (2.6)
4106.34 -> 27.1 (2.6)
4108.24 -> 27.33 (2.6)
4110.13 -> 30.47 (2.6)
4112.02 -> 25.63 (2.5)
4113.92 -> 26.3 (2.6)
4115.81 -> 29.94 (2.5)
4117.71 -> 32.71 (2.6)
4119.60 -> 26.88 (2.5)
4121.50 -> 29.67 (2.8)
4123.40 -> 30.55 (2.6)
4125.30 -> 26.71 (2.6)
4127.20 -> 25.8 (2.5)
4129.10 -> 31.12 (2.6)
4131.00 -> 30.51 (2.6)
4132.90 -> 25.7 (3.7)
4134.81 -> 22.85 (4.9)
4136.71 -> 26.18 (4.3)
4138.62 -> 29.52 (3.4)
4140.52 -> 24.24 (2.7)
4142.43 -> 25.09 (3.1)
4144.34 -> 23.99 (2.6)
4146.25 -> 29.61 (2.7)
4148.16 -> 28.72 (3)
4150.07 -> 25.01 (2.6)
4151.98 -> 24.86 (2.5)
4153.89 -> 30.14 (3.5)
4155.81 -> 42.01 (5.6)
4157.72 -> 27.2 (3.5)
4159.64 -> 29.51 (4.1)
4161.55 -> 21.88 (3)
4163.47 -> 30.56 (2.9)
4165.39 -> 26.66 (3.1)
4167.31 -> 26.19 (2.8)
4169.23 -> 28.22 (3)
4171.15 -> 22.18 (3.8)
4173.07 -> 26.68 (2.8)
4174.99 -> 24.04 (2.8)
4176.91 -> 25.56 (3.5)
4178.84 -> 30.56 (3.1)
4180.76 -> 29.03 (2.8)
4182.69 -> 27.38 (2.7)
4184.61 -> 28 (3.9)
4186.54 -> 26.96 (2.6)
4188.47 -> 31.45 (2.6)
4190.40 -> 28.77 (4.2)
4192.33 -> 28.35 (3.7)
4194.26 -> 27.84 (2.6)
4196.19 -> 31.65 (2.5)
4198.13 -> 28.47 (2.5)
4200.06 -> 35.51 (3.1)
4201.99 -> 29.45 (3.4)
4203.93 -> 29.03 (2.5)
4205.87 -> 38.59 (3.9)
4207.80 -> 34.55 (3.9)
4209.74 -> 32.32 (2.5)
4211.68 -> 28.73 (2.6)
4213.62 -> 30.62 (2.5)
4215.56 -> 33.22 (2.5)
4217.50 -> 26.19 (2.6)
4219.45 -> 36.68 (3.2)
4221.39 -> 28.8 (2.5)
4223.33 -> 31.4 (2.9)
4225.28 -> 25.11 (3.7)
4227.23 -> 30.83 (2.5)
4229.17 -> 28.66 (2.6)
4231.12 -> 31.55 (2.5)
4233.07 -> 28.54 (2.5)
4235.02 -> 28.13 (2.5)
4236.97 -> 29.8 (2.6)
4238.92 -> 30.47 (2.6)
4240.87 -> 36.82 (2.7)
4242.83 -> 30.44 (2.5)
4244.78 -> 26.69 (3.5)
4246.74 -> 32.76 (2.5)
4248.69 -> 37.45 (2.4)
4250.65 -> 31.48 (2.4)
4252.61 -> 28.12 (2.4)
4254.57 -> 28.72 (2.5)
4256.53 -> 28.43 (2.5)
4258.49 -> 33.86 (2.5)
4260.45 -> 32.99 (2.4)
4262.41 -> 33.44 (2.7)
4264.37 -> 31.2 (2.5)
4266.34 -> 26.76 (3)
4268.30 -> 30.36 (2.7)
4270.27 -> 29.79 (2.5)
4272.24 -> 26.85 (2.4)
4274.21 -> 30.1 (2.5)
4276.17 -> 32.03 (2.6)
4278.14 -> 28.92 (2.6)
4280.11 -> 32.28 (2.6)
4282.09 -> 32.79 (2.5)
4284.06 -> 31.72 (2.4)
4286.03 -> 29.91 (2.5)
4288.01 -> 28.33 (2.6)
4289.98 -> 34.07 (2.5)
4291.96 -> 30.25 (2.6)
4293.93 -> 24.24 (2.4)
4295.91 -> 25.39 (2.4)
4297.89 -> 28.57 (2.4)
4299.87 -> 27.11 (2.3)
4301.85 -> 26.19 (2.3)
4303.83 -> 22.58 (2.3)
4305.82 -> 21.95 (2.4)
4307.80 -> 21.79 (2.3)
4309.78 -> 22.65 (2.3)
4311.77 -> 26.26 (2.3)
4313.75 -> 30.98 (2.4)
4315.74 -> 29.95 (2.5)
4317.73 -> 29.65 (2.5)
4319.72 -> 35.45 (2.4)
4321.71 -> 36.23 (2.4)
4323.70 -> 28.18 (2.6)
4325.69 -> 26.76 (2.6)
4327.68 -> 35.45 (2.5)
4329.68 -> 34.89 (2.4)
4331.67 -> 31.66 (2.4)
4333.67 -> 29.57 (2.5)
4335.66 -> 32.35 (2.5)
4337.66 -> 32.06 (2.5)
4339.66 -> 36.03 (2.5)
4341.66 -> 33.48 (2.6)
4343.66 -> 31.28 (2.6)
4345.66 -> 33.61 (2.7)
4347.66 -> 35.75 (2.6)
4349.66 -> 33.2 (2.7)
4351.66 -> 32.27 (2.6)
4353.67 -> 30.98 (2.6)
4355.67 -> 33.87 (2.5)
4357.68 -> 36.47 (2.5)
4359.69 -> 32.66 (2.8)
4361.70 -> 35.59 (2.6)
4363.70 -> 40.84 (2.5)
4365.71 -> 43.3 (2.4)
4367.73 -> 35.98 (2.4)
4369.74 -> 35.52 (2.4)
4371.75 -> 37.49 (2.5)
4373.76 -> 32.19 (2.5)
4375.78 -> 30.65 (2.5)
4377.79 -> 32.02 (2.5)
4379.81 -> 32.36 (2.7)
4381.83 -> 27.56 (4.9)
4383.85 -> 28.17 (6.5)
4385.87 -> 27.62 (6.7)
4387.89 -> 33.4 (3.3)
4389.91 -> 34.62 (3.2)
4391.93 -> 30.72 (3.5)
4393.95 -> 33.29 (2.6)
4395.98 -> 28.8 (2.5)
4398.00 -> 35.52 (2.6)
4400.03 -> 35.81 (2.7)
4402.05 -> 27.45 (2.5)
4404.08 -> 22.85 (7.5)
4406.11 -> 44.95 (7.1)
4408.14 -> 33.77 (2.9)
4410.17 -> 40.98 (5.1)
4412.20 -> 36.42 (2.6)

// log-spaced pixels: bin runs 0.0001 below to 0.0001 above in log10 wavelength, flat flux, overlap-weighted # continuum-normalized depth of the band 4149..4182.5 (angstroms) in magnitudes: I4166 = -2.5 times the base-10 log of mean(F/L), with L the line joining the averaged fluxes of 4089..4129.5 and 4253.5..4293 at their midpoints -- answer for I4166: 0.04 mag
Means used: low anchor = 27.8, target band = 27.7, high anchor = 30.6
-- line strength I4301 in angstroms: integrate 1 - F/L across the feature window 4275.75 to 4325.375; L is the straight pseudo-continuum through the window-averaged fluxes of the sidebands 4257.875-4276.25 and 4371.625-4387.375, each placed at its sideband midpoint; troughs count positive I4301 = 3.3 angstroms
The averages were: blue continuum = 30.6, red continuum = 30.7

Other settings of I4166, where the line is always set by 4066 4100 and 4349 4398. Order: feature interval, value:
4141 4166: 0.04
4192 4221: -0.05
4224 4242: 0.02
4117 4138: 0.02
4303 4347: 0.08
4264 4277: 0.07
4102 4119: 0.01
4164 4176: 0.14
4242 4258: 0.01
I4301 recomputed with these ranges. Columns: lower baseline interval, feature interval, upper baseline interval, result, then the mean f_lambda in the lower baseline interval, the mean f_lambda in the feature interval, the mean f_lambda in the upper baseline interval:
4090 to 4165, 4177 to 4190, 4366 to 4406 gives -0.02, 27.6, 28.7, 32.2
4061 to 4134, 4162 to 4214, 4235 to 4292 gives 0.81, 27.9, 29.1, 30.9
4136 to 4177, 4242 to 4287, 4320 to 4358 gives -0.30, 27.2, 30.7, 32.8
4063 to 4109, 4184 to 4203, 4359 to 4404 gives -0.05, 27.6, 29.7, 33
